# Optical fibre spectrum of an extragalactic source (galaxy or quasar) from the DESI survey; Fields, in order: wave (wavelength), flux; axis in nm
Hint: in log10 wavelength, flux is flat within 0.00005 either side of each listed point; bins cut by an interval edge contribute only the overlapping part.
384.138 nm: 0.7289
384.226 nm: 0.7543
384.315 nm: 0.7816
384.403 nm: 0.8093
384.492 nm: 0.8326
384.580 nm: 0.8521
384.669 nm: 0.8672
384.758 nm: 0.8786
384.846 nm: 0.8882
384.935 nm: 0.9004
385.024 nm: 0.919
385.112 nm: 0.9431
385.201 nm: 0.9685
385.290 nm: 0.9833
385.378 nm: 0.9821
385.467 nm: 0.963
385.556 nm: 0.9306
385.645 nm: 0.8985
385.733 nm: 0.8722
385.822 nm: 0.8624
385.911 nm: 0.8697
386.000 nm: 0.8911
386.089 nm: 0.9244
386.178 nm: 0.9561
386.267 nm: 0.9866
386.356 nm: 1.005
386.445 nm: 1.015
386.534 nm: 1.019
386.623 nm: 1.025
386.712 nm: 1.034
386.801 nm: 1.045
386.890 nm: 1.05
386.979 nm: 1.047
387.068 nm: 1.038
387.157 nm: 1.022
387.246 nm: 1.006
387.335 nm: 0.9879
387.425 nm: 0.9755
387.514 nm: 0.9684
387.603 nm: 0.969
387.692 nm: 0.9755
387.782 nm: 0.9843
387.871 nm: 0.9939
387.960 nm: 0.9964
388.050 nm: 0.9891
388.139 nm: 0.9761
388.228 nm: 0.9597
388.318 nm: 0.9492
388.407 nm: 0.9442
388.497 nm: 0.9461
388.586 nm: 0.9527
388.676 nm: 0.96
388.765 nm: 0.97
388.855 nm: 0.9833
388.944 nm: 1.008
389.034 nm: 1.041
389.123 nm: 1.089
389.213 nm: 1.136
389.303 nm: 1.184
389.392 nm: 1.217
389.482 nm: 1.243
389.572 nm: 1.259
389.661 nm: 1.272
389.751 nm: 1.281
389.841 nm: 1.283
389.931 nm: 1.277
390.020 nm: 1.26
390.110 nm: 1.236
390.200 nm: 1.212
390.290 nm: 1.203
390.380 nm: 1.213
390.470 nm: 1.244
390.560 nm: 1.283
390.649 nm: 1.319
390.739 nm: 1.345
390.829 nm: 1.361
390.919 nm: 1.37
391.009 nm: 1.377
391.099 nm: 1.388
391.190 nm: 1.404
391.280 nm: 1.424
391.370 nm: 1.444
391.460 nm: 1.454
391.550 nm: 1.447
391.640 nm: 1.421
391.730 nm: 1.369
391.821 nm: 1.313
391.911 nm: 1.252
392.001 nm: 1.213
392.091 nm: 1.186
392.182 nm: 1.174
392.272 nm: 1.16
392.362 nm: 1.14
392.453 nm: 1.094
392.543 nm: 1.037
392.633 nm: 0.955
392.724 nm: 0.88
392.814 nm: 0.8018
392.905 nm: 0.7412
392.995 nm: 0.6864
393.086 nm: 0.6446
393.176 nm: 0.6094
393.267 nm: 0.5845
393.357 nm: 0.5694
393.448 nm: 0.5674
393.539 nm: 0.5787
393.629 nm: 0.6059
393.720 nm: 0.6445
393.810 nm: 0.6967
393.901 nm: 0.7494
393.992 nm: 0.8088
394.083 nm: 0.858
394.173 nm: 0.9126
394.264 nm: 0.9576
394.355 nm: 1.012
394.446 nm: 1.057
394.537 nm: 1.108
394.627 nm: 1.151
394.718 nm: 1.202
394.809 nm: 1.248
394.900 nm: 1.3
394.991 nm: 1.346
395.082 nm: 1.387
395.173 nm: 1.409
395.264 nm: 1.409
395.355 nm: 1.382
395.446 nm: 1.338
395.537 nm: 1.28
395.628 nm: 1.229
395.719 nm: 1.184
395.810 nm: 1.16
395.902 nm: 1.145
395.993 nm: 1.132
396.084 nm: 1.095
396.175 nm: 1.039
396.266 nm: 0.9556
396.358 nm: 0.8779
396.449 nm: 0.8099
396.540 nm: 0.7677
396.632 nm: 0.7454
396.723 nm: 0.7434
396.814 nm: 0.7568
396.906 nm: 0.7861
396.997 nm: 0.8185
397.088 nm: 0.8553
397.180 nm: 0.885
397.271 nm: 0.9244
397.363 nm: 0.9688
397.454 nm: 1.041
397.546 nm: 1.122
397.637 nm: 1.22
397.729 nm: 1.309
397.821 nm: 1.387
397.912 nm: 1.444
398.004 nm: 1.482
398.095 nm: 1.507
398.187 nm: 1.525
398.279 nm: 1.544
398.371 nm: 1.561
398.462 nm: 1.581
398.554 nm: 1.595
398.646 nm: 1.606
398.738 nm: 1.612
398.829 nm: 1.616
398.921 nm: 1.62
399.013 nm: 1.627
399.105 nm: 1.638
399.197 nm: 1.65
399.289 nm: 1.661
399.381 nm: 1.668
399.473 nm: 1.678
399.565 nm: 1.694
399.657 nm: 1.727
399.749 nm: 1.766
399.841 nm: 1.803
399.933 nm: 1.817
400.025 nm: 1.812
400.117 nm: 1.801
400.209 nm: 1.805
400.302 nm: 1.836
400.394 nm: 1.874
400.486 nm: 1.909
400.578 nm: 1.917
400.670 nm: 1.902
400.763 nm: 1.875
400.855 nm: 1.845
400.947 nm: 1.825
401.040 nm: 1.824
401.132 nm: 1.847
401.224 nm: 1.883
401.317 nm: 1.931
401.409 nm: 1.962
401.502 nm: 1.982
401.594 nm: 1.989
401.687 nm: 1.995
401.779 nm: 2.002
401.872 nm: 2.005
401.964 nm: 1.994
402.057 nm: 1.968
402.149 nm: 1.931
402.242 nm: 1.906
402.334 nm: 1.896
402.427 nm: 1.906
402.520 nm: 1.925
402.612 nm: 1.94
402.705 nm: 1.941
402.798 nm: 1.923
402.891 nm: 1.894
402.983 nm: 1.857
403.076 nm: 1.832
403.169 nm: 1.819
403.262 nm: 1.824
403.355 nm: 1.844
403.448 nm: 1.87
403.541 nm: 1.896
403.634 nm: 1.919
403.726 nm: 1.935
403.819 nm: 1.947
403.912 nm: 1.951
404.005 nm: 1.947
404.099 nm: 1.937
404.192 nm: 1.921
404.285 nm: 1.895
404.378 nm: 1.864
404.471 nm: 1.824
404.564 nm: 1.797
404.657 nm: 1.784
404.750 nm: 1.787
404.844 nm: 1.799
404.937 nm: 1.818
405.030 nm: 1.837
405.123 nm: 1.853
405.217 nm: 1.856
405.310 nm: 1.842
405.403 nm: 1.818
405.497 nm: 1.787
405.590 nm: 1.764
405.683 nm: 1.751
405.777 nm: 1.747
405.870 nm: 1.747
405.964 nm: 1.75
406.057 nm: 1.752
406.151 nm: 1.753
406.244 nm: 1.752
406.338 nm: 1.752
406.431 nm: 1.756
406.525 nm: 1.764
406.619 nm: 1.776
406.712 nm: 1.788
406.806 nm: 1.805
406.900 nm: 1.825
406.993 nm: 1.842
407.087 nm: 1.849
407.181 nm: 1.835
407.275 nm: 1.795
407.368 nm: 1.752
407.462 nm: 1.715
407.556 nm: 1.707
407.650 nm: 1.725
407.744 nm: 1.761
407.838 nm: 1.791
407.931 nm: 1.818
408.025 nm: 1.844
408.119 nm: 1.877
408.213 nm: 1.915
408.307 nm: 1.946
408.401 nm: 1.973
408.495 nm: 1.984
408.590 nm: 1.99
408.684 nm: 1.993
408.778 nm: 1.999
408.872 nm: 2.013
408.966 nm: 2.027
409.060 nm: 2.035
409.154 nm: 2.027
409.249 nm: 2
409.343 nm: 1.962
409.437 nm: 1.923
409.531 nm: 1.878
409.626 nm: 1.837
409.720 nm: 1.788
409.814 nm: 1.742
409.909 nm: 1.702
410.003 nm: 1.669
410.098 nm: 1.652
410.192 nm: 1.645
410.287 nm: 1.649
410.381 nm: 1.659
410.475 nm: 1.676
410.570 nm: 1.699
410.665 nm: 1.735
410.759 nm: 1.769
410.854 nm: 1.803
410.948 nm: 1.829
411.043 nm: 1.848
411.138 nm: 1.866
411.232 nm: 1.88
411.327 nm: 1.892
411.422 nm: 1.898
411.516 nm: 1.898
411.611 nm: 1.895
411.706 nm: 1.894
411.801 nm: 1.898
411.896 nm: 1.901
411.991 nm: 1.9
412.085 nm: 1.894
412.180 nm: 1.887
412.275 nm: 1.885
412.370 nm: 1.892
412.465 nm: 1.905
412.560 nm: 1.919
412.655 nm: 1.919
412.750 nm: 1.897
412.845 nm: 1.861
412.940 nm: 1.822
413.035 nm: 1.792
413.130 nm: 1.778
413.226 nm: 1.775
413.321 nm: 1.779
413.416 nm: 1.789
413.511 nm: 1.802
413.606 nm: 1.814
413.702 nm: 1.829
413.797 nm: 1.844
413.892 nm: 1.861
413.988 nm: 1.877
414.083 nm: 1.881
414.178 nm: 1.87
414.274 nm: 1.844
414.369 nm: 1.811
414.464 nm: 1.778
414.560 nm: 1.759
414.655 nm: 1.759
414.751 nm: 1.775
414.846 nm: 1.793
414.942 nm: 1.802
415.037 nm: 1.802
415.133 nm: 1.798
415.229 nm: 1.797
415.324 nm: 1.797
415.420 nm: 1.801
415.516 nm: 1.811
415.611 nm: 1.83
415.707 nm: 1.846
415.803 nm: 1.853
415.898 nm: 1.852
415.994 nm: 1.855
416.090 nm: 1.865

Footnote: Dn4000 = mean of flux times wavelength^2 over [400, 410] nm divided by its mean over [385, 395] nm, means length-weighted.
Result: 1.92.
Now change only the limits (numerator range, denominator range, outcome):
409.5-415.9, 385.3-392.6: 1.83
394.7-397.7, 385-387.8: 1.16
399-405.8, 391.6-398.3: 1.84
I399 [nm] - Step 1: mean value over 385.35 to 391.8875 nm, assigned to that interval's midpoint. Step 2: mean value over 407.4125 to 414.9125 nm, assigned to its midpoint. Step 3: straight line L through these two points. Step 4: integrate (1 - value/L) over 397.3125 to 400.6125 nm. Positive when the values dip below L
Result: -0.32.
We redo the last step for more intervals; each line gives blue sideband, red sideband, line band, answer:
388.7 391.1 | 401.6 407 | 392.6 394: 0.69 nm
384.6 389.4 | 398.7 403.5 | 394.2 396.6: 0.55 nm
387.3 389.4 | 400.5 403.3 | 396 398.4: 0.78 nm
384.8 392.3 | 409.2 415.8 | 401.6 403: -0.39 nm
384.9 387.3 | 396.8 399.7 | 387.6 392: -0.36 nm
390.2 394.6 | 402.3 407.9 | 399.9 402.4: -0.49 nm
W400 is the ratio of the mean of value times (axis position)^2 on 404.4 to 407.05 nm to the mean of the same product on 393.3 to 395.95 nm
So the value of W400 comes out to 1.8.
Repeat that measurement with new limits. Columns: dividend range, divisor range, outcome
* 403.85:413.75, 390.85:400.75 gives 1.58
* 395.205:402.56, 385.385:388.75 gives 1.66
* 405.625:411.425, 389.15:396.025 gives 1.75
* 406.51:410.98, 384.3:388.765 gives 2.15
